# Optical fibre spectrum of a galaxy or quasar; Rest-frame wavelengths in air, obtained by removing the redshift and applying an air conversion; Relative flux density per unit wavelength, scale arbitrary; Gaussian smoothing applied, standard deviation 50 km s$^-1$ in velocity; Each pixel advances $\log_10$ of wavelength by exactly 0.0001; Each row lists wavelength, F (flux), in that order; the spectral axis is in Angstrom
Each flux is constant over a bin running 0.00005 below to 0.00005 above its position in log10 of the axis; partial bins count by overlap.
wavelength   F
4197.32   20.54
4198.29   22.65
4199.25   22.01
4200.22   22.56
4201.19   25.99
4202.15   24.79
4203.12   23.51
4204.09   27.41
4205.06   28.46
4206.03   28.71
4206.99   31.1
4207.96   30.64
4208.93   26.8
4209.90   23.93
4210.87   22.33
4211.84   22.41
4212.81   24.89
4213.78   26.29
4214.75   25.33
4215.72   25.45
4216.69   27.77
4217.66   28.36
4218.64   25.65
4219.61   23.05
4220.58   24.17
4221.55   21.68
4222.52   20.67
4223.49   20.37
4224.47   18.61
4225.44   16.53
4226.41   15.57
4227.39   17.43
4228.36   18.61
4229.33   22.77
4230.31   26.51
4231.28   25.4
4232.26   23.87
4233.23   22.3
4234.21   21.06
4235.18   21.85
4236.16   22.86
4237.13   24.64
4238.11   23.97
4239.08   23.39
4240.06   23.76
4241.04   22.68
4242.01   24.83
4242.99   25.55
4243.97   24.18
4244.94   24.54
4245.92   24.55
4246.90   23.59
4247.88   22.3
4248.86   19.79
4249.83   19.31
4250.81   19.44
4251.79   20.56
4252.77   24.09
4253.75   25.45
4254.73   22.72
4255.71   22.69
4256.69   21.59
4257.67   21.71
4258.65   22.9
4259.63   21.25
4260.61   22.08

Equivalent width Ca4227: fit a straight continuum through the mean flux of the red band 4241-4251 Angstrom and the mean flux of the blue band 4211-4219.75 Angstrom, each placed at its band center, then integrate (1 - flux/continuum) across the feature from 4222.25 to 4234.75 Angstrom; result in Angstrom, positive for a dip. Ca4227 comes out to 1.8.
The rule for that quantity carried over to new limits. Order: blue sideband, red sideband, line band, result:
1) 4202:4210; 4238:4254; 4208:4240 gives 3.0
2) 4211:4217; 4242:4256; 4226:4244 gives 0.8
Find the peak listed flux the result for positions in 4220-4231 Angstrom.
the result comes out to 26.51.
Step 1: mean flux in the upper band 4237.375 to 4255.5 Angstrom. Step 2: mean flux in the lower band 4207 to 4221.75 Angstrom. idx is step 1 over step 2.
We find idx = 0.9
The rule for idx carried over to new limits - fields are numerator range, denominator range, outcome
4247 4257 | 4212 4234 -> 0.96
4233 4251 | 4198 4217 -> 0.89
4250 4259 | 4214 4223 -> 0.90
